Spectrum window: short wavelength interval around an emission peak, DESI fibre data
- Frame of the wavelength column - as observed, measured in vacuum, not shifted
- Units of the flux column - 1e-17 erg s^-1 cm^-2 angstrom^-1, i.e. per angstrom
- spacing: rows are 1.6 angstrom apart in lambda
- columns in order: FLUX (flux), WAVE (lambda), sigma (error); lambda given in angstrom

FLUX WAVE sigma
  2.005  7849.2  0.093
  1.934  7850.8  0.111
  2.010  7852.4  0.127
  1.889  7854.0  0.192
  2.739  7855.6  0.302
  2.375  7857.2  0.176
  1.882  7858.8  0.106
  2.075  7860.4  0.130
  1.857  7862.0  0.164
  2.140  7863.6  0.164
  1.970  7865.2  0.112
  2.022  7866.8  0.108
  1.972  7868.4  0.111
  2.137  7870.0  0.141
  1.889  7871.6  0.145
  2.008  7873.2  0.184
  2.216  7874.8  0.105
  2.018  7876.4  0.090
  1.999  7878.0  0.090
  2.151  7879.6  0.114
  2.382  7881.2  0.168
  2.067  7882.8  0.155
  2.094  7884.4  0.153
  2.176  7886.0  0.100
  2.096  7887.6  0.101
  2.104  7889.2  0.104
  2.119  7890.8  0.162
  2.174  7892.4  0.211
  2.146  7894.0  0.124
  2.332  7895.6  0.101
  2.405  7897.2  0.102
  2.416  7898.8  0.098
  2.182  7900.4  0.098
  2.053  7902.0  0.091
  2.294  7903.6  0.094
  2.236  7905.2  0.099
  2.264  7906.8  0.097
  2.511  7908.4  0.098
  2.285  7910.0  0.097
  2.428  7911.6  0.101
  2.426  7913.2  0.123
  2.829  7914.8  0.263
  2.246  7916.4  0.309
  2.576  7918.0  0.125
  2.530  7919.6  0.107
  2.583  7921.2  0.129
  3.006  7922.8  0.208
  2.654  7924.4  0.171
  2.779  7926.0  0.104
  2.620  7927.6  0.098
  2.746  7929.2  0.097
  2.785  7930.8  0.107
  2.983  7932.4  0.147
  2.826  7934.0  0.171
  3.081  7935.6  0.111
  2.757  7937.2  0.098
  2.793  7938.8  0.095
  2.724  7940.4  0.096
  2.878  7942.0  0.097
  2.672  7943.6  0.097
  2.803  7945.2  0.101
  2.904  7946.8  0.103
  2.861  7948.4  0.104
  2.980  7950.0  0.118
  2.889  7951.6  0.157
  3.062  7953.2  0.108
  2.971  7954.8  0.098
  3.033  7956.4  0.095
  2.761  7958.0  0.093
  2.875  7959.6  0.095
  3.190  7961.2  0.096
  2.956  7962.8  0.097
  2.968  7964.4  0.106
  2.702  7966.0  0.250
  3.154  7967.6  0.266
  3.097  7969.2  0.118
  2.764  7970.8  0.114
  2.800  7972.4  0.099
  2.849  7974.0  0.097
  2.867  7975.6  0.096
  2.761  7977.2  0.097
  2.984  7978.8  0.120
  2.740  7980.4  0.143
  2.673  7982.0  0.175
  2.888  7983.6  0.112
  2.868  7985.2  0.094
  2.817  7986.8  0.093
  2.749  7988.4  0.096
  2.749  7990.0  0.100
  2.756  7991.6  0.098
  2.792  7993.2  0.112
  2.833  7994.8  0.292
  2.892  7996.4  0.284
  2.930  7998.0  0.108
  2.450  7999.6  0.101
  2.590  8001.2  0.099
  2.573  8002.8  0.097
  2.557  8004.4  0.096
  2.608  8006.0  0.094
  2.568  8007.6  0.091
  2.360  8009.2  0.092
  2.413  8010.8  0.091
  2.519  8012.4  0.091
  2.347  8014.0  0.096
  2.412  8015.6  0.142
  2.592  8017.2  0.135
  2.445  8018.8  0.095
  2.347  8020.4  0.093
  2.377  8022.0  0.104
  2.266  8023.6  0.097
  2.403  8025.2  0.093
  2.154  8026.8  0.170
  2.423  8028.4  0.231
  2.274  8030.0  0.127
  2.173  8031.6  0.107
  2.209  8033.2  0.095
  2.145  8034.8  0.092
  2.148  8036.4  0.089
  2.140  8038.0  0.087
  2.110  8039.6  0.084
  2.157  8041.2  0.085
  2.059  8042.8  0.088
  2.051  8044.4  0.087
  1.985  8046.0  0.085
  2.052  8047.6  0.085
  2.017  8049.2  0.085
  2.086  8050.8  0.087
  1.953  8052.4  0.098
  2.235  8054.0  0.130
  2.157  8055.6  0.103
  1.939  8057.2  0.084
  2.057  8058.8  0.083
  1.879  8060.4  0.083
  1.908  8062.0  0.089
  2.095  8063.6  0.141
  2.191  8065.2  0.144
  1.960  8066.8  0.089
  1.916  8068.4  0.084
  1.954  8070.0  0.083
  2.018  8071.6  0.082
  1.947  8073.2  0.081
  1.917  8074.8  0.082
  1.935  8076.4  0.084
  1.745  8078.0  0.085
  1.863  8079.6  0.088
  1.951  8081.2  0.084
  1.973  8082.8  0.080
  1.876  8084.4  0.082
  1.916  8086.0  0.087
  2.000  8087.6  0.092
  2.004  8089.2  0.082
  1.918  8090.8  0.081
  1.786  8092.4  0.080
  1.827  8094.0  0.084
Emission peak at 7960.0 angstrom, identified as Mg II 2798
